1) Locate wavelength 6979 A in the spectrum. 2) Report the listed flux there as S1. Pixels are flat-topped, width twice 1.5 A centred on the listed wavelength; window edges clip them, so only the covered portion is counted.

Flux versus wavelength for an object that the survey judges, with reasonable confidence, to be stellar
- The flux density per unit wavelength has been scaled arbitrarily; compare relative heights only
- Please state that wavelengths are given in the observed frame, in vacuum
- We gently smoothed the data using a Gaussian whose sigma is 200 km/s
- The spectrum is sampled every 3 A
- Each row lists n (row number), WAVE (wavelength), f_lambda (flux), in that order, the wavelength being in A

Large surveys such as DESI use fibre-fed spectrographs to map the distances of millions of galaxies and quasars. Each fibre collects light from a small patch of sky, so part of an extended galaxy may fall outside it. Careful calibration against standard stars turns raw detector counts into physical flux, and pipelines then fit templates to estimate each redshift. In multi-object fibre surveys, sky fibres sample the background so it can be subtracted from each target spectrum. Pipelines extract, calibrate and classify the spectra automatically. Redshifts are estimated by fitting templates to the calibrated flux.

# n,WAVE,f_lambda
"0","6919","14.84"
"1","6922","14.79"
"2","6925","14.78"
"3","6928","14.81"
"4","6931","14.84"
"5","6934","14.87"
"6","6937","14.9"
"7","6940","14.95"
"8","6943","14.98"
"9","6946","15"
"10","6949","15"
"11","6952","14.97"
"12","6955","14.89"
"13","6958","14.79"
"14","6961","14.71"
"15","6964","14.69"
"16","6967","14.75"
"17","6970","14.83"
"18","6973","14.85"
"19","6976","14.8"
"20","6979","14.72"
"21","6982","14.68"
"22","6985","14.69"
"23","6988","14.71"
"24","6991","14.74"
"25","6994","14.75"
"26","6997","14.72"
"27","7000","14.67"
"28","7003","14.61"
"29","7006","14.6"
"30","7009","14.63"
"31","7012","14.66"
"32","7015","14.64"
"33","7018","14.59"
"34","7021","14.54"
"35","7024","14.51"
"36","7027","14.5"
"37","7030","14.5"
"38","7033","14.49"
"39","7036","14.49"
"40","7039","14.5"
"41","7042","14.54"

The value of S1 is 14.72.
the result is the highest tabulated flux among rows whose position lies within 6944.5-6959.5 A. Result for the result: 15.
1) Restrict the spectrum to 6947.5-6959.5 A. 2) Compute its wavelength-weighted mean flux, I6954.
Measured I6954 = 14.9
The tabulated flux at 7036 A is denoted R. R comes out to 14.49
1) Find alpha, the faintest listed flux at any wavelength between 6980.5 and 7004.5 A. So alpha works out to 14.61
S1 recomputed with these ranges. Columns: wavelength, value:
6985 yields 14.69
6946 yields 15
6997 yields 14.72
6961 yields 14.71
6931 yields 14.84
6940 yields 14.95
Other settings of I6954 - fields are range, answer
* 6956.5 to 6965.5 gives 14.7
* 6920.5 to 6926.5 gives 14.8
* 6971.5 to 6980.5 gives 14.8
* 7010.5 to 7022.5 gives 14.6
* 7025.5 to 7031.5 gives 14.5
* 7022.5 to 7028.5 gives 14.5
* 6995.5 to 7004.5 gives 14.7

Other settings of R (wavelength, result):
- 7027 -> 14.5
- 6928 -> 14.81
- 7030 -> 14.5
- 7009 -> 14.63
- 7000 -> 14.67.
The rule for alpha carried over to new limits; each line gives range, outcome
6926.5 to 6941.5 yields 14.81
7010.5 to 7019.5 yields 14.59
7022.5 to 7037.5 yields 14.49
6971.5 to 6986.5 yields 14.68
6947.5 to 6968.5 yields 14.69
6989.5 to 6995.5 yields 14.74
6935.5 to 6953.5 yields 14.9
